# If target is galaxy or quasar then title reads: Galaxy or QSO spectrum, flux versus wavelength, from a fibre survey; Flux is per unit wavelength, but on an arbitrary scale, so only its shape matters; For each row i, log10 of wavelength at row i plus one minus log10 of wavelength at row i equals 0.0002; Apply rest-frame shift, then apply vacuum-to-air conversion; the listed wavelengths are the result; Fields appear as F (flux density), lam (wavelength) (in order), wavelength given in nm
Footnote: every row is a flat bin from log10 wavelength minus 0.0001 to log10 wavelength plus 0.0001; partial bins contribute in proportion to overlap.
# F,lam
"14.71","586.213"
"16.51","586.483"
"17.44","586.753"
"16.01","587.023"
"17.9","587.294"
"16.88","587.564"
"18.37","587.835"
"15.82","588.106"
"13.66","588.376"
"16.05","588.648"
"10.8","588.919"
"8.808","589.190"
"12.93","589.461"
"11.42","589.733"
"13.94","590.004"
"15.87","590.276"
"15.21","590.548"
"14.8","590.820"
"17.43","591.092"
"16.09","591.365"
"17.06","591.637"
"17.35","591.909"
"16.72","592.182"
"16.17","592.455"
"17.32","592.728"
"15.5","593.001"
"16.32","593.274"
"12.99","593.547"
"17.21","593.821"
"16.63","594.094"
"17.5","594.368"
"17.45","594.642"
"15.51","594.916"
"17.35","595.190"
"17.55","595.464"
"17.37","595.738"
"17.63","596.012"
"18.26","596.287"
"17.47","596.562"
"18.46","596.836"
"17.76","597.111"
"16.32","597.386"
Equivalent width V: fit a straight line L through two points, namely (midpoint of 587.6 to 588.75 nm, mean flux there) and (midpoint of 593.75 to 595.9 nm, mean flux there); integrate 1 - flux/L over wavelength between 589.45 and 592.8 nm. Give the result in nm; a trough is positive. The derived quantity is 0.179 nm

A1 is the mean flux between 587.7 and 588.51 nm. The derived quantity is 16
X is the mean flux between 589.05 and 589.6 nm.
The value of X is 10.9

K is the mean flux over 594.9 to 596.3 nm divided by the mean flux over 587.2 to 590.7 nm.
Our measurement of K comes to 1.2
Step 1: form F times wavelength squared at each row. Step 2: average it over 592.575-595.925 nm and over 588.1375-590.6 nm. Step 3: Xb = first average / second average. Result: 1.27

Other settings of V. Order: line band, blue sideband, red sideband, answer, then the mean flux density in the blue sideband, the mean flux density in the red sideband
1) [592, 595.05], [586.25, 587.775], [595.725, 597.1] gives 0.217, 16.9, 17.9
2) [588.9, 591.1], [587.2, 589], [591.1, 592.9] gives 0.392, 15.7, 16.8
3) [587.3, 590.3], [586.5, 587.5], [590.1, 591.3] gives 0.420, 17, 15.8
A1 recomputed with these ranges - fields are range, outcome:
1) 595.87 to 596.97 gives 18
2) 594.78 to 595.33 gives 16.4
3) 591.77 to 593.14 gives 16.6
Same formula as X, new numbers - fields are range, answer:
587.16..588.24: 17.2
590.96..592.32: 16.9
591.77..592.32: 17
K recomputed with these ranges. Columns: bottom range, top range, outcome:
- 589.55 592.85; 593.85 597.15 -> 1.11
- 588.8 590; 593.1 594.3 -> 1.40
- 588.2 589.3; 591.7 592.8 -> 1.34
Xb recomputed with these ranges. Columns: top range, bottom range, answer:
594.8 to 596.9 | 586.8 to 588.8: 1.09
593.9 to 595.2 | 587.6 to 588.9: 1.11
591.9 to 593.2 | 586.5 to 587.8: 0.98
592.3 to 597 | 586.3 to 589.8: 1.16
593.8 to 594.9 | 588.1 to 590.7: 1.30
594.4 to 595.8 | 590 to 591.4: 1.11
